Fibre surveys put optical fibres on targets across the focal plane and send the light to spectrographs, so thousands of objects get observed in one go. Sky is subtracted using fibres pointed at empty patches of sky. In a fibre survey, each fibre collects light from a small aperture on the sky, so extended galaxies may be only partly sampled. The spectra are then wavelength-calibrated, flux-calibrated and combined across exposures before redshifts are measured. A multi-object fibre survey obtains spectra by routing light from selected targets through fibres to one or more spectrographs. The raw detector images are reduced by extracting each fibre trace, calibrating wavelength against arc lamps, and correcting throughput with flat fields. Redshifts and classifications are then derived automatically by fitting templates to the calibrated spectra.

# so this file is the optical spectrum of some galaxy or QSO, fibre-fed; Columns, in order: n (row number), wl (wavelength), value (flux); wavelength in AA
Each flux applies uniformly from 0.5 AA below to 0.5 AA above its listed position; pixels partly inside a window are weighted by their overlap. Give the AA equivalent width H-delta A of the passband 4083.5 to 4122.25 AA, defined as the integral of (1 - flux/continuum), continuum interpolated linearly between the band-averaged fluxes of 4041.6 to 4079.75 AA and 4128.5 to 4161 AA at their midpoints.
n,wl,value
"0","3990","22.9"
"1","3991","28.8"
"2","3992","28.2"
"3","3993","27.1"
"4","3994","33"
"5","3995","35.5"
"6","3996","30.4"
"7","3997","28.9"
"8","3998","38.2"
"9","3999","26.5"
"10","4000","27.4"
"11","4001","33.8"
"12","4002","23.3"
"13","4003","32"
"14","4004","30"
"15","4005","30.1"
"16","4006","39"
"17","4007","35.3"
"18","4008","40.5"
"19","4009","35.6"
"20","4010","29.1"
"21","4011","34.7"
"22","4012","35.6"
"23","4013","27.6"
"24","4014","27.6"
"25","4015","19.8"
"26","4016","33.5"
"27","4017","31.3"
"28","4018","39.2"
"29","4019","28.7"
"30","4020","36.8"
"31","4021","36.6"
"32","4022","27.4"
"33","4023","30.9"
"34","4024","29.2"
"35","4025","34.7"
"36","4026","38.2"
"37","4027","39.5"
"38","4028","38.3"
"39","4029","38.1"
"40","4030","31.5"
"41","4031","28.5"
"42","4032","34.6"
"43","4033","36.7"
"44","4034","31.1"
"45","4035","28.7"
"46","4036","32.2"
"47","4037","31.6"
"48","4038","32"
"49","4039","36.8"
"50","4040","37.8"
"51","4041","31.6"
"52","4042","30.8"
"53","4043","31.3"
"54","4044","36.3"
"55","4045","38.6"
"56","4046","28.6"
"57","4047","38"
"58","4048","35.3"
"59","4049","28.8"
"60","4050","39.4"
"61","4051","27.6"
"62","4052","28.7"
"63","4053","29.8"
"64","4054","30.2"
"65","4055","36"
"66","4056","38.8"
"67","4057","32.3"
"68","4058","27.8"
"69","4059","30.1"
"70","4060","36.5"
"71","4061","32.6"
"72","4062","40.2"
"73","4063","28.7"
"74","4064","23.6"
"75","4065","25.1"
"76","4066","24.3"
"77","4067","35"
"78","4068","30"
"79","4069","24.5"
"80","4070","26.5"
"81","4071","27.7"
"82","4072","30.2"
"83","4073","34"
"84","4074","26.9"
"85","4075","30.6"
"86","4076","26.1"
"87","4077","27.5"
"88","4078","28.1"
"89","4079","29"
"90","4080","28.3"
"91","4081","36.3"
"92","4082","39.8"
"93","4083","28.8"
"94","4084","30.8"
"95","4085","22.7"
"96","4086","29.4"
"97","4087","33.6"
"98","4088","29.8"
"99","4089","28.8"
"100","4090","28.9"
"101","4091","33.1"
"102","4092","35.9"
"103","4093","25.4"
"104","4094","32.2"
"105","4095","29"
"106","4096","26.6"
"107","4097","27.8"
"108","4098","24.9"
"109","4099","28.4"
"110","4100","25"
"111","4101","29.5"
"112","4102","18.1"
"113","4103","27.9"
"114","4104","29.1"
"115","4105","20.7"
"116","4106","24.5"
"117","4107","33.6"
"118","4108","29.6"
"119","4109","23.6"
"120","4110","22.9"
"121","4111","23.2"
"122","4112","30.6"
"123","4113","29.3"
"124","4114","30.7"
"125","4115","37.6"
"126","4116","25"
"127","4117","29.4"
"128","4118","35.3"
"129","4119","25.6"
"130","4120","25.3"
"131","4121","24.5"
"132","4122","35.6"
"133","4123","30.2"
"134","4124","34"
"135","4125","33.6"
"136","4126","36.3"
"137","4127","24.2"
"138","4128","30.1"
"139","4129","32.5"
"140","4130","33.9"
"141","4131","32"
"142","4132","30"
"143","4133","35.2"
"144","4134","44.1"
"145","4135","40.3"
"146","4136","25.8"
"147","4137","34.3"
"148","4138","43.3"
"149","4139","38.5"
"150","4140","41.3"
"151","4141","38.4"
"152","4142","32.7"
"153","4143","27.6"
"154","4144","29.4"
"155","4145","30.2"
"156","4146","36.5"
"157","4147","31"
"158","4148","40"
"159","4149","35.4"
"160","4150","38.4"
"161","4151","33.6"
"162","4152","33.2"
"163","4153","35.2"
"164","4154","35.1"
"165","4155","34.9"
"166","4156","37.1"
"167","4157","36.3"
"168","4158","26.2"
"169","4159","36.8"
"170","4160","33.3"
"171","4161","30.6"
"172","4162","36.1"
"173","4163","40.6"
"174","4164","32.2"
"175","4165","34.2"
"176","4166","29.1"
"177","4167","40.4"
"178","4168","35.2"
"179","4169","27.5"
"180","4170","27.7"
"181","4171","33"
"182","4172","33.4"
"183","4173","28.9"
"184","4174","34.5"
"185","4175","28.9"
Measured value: 5.4 AA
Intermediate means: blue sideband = 30.9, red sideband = 34.7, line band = 28.3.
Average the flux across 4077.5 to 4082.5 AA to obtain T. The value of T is 32.3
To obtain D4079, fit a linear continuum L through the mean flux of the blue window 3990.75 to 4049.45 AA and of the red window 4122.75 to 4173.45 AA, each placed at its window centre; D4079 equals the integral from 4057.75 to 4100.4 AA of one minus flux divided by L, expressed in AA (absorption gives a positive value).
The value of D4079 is 4.7 AA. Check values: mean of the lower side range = 32.6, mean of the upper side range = 33.9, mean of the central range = 29.6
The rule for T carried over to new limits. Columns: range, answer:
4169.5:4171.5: 30.4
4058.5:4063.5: 33.6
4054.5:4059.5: 33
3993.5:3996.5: 33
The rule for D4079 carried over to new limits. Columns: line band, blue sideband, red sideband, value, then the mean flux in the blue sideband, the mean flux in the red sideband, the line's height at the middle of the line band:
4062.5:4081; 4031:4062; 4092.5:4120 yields 1.4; 33.1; 27.6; 30.7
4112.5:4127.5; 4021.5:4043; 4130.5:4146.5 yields 1.8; 33.3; 35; 34.7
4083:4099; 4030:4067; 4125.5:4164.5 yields 1.9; 32.3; 34.4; 33.2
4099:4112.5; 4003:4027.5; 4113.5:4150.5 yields 2.9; 32.9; 33.2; 33.1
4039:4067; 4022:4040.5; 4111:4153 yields 1.1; 33.7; 33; 33.6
